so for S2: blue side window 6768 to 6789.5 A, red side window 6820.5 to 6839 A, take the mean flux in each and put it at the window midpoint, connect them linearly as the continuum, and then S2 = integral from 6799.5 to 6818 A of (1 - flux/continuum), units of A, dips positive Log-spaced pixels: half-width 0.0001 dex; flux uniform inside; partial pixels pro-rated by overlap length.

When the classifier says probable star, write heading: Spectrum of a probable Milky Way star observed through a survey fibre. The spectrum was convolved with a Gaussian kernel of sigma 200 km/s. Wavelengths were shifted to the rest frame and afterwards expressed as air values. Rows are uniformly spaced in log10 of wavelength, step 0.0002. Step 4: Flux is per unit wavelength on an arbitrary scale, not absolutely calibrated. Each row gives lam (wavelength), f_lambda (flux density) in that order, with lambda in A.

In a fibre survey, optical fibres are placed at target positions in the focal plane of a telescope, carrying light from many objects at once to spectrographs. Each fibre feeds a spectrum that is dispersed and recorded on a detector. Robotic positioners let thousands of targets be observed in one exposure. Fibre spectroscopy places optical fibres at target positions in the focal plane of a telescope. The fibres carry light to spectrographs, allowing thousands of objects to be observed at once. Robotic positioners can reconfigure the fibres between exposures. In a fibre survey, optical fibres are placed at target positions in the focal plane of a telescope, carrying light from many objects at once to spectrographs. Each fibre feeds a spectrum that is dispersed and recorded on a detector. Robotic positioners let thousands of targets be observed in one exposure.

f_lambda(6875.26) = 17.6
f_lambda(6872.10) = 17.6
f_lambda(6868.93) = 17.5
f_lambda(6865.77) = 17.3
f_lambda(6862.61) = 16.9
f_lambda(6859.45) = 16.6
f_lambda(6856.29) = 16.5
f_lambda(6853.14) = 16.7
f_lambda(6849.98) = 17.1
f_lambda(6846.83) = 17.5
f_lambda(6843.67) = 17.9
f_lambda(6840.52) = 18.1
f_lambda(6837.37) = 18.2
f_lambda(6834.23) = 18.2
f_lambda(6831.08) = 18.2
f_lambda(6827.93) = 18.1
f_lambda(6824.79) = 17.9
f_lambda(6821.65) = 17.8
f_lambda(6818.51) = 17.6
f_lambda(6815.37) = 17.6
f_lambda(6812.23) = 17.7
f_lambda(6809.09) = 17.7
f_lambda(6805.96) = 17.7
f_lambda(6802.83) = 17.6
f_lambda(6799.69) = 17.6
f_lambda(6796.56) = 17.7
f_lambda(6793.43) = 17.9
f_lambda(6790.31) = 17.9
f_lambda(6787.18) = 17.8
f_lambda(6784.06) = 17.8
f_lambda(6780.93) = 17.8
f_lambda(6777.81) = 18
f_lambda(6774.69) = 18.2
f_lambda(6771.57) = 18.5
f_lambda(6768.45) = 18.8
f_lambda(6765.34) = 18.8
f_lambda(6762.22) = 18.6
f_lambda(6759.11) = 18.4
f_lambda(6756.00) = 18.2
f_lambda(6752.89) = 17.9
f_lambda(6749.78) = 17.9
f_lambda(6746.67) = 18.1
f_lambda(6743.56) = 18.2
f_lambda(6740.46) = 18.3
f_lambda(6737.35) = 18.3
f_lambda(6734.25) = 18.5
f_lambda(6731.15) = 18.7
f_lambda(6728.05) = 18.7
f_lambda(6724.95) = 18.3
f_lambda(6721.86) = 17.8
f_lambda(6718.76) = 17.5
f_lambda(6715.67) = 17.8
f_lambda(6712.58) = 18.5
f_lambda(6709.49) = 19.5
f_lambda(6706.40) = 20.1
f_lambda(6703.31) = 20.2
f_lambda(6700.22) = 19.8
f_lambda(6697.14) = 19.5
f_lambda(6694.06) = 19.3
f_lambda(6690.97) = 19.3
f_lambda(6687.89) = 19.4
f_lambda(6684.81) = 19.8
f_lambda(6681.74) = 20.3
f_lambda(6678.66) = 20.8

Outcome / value 0.4 A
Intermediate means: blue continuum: 18.1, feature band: 17.6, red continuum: 18.1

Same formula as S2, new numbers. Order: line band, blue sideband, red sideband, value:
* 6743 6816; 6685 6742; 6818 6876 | 0.8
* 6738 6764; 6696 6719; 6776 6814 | 0.4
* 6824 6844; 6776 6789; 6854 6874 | -0.9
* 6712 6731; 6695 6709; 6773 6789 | 1.2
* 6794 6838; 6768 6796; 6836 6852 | 0.1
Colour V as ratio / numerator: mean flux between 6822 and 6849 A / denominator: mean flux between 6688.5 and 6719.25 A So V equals 0.9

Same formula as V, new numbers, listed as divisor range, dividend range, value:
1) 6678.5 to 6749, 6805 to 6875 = 0.93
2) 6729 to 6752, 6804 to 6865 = 0.96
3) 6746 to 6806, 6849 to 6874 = 0.94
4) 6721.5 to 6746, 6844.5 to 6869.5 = 0.93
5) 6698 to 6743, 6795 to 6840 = 0.95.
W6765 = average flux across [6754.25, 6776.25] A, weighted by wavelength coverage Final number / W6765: 18.5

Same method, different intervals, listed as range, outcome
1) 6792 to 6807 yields 17.7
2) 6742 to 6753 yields 18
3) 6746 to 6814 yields 18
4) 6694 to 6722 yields 19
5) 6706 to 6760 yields 18.3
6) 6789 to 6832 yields 17.8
